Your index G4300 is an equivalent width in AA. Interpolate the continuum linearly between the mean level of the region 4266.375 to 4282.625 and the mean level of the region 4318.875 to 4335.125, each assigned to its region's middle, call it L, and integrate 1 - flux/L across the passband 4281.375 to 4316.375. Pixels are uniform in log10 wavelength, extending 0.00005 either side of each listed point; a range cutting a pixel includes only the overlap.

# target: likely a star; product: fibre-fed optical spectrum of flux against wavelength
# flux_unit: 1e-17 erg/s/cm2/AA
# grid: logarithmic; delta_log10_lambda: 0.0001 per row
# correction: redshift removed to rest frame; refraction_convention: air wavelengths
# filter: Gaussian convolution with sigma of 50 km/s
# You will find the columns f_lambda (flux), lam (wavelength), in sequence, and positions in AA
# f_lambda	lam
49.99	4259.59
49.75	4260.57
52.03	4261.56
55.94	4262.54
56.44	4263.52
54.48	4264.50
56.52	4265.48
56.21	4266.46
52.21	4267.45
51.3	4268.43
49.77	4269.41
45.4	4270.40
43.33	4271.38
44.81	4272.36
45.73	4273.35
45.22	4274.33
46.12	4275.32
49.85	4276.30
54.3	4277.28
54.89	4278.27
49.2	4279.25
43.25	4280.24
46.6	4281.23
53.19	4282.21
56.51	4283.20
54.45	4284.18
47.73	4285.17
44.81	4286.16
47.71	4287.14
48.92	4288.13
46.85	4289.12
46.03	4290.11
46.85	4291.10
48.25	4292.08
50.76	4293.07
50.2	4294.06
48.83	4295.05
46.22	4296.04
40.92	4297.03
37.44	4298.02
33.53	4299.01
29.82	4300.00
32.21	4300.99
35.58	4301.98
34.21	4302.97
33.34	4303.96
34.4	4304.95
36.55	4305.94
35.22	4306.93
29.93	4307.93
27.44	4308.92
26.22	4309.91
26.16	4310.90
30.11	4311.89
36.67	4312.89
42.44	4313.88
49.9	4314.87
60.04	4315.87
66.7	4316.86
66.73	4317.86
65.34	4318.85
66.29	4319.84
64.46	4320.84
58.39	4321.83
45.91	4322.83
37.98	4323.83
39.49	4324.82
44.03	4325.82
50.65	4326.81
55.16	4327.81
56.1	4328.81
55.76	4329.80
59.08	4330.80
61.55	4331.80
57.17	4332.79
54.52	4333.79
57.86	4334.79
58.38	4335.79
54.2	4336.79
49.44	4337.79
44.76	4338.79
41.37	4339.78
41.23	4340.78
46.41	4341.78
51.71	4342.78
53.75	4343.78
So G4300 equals 6.6 AA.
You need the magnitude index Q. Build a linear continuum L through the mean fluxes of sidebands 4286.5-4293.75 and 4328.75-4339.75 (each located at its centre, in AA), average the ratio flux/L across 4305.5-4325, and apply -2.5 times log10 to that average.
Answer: 0.14 mag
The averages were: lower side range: 47.9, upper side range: 54.8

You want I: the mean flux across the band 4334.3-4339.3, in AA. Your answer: 52.9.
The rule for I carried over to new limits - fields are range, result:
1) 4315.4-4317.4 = 63.4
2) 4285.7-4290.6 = 46.9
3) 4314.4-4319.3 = 61.7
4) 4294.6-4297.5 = 45.3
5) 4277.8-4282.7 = 49.4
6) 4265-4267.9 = 54.9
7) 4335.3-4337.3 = 56.2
